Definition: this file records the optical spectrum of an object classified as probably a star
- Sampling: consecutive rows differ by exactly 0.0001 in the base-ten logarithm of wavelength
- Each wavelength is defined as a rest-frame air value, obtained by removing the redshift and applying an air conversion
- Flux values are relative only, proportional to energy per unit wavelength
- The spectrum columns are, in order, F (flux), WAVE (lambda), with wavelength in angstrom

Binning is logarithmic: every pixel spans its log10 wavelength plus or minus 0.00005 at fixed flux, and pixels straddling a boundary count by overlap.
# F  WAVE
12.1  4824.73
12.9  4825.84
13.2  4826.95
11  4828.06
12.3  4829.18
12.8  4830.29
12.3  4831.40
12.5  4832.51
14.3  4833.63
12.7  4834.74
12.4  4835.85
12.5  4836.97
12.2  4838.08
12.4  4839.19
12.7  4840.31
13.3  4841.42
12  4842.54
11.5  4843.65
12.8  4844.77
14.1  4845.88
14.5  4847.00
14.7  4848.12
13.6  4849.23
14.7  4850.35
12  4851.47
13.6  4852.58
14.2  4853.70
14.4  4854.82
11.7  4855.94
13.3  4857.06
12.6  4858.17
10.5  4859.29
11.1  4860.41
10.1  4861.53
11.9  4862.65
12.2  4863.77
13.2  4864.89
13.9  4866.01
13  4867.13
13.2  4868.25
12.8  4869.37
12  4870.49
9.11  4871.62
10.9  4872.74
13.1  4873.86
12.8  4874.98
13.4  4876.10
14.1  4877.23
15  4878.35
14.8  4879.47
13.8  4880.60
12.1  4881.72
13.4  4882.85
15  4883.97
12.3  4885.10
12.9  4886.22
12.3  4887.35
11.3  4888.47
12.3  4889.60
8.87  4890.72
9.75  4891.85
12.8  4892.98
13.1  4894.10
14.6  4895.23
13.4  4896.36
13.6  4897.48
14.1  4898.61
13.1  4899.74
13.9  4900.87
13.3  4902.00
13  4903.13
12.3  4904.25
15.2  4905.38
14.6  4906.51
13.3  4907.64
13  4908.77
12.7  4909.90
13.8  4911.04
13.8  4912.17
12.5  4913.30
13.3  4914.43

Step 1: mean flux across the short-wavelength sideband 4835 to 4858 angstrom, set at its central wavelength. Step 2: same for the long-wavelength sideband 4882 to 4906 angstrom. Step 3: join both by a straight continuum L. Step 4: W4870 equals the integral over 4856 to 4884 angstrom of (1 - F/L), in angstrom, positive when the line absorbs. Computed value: 0.8 angstrom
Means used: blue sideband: 13.1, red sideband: 12.9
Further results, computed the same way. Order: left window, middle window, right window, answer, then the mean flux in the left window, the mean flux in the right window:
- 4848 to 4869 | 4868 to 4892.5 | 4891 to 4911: 1.0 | 12.8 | 13.2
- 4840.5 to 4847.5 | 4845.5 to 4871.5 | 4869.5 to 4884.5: 0.3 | 13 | 13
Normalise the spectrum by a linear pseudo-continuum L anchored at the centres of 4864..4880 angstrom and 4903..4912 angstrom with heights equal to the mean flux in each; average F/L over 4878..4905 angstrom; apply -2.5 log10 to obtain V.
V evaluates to 0.02 mag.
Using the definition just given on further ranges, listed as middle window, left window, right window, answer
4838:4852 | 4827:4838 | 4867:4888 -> -0.04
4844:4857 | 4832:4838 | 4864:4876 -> -0.08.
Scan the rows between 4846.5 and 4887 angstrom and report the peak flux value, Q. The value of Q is 15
